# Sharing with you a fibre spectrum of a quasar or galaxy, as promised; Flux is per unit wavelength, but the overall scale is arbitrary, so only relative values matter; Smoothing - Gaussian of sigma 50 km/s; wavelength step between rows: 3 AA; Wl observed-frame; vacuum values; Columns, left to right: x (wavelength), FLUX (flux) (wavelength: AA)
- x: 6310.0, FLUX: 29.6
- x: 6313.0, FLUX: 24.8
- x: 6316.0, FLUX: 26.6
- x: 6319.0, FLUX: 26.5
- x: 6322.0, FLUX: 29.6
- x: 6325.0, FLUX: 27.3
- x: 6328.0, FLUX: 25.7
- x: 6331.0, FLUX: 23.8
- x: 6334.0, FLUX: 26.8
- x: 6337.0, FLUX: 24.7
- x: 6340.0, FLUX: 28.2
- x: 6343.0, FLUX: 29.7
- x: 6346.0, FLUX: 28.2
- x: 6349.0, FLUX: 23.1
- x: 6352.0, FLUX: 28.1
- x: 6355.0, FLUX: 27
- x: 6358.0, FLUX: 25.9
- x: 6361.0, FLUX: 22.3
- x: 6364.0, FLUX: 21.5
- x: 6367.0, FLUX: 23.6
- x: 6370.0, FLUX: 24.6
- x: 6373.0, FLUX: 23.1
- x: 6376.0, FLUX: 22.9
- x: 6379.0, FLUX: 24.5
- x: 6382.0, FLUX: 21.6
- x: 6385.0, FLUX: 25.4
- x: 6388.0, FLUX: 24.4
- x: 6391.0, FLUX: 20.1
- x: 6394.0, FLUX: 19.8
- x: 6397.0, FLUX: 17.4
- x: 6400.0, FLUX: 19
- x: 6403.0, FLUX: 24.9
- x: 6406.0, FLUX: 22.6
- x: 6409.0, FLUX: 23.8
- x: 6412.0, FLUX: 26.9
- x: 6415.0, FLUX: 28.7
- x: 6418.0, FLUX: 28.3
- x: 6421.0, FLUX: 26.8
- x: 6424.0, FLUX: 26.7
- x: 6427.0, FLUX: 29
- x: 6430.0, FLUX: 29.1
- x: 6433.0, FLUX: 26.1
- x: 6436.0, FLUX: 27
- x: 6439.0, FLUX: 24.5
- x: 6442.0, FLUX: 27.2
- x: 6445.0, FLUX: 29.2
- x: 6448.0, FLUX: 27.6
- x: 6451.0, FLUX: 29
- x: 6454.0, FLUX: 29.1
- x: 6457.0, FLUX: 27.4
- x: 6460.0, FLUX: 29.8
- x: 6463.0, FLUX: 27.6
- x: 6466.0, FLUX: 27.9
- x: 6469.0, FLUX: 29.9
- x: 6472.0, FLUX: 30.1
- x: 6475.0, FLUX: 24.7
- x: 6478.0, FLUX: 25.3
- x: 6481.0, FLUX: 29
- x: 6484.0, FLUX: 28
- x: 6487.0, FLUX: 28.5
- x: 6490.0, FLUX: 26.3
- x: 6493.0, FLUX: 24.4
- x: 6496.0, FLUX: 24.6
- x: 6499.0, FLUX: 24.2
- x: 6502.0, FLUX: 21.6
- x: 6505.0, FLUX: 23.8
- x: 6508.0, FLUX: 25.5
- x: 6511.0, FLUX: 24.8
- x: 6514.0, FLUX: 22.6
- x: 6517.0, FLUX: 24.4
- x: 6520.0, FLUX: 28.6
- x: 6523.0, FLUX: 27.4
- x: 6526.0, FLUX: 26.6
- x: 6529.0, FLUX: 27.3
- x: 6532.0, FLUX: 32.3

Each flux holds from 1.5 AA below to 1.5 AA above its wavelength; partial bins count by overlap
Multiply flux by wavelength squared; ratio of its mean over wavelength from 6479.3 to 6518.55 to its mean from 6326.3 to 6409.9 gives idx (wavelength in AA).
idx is 1.09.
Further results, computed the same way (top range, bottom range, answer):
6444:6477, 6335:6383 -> 1.17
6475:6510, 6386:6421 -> 1.12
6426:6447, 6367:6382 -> 1.19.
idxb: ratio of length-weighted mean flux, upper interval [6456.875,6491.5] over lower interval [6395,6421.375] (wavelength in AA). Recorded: 1.16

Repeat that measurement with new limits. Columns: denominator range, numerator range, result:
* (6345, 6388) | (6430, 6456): 1.13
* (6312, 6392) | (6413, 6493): 1.10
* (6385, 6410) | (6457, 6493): 1.28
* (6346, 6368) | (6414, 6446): 1.11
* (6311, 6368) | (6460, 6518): 1.00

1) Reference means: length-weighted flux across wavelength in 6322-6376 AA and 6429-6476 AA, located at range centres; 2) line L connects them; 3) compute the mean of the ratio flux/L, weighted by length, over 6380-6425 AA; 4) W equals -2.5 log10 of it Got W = 0.13 mag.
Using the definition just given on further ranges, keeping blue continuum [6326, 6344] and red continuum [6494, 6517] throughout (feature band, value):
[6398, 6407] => 0.163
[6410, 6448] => -0.099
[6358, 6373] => 0.118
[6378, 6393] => 0.118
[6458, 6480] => -0.144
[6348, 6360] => 0.006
